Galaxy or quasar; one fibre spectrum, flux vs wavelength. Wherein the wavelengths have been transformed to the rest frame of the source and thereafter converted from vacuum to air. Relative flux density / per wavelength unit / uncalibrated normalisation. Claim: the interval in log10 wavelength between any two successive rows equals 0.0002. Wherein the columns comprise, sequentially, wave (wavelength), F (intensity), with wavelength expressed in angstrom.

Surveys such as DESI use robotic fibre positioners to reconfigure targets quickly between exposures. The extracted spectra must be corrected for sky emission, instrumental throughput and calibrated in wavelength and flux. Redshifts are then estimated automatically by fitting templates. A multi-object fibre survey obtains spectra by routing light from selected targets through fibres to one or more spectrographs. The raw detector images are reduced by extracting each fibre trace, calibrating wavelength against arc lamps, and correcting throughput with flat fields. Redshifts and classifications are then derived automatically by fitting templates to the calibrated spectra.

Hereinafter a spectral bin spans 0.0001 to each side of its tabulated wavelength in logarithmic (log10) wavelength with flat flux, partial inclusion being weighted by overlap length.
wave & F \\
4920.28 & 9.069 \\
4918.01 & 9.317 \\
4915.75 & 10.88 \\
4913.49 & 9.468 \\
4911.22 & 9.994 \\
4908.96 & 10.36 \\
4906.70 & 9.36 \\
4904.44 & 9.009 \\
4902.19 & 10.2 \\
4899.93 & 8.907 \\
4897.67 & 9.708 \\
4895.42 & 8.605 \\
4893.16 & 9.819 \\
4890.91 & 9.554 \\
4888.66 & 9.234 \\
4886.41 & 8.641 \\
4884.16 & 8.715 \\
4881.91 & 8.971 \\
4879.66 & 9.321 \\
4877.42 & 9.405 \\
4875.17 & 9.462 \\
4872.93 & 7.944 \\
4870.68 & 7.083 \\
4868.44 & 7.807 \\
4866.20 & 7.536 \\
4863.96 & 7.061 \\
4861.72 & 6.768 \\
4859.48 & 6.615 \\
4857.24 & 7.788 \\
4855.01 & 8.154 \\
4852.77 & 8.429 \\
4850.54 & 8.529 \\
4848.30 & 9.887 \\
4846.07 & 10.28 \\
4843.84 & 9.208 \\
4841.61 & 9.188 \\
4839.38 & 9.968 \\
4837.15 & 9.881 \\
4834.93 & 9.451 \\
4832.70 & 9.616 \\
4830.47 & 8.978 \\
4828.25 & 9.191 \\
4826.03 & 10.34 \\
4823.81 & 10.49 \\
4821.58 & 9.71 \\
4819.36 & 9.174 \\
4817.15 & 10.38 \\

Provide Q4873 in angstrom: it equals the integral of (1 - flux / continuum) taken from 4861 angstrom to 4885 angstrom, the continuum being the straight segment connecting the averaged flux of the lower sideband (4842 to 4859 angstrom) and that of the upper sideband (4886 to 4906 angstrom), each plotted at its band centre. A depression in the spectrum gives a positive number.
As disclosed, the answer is 2.3 angstrom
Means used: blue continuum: 8.82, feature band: 8.21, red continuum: 9.32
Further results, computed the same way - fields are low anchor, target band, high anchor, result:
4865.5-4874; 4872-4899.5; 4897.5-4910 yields -2.0 angstrom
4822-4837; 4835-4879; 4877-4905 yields 4.6 angstrom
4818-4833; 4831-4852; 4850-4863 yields -2.2 angstrom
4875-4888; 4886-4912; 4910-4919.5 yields 0.1 angstrom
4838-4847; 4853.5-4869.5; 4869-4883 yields 3.0 angstrom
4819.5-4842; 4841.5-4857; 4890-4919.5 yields 1.0 angstrom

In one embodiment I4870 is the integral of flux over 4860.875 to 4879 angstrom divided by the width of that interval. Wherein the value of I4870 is 7.94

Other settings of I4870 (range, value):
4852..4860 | 7.8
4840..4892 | 8.52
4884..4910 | 9.36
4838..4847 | 9.65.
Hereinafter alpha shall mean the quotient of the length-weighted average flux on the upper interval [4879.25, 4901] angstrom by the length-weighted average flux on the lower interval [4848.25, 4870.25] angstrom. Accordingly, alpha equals 1.18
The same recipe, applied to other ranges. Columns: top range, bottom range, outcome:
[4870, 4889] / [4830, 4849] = 0.91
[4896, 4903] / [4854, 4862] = 1.29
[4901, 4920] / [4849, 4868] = 1.28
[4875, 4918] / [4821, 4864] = 1.05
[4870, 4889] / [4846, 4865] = 1.09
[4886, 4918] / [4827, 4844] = 1.01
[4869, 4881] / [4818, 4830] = 0.88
